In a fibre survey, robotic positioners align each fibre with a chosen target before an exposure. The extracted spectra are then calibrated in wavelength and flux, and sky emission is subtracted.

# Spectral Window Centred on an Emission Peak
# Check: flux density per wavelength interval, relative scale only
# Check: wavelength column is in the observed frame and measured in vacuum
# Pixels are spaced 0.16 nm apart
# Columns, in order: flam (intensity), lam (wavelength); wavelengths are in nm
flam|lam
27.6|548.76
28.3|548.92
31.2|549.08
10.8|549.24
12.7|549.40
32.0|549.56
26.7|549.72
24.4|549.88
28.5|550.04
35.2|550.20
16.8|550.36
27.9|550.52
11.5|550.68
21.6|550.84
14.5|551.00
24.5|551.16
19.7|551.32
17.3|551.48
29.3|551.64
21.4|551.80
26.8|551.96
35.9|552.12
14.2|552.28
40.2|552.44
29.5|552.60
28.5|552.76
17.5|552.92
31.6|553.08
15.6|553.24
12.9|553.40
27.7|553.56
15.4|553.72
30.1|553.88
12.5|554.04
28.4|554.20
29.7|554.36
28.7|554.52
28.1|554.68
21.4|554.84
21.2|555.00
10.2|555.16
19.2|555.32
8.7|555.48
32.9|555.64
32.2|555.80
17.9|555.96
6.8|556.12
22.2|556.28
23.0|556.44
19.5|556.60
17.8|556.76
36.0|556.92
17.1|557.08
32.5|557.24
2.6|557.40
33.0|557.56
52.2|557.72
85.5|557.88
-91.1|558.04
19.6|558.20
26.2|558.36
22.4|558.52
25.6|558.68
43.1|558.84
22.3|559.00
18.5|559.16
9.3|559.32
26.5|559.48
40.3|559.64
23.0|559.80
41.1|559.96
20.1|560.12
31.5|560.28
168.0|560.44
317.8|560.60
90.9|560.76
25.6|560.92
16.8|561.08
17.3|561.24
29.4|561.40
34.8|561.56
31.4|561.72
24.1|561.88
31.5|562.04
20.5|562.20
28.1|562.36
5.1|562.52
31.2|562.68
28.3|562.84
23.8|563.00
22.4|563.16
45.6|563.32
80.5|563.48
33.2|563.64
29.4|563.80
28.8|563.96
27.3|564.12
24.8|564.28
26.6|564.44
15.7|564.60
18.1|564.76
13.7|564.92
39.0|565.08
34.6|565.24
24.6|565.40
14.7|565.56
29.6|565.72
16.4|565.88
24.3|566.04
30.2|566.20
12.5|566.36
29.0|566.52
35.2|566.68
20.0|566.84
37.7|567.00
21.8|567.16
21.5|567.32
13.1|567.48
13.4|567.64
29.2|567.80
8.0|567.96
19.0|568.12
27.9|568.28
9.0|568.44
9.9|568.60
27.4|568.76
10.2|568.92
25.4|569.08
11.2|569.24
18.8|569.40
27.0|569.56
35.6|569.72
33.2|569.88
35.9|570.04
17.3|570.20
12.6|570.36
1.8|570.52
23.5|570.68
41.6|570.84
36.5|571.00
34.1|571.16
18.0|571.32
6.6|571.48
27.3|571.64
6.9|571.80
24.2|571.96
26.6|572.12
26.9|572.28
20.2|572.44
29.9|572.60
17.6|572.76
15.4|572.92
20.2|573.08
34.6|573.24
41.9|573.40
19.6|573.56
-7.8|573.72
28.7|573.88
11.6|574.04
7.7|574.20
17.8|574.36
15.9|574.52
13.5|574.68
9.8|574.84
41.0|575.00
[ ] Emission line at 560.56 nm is H-gamma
